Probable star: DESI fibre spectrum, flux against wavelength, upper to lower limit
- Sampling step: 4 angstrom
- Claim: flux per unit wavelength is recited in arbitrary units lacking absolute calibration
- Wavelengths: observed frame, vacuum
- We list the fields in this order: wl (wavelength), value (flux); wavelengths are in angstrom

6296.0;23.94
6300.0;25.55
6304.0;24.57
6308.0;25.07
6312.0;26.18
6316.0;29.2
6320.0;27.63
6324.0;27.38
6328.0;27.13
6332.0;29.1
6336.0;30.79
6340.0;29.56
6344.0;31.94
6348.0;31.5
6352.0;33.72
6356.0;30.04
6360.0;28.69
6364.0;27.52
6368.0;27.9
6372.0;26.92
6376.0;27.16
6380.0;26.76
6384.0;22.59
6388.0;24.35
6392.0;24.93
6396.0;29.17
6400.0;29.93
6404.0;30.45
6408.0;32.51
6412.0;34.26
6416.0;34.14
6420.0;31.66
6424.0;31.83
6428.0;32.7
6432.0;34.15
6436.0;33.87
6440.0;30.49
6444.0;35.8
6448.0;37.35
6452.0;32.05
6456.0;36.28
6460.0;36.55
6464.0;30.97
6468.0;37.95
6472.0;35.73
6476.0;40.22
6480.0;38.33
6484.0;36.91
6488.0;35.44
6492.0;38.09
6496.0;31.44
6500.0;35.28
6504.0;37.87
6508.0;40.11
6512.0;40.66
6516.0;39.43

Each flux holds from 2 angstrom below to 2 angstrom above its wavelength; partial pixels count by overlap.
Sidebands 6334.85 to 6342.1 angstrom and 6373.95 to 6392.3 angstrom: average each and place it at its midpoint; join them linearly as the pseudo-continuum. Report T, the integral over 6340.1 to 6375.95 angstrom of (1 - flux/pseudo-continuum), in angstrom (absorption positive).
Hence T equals -2.1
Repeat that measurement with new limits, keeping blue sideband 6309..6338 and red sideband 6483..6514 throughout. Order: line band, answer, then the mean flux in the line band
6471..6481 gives -0.7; 38.3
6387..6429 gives 2.3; 30.6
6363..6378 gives 1.5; 27.4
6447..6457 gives -0.1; 34.9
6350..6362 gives -0.4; 30.8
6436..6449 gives 0.0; 34.2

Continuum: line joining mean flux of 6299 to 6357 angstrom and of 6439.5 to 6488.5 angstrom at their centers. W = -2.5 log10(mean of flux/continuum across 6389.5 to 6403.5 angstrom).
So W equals 0.15 mag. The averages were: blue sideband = 28.7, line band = 28.1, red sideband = 35.9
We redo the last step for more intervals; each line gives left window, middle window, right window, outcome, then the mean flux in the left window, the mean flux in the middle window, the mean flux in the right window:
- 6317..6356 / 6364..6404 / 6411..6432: 0.18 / 29.9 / 26.9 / 33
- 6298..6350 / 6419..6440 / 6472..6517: 0.04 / 28.1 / 32.7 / 37.5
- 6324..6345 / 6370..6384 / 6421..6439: 0.18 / 29.4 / 26.3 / 32.9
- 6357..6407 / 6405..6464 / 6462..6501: -0.06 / 27.4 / 33.7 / 36.1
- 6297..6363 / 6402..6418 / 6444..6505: -0.01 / 28.5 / 32.8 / 36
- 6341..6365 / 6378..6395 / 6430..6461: 0.27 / 30.7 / 24.9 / 34.5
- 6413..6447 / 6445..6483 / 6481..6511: -0.04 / 33.2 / 36.2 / 36.7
